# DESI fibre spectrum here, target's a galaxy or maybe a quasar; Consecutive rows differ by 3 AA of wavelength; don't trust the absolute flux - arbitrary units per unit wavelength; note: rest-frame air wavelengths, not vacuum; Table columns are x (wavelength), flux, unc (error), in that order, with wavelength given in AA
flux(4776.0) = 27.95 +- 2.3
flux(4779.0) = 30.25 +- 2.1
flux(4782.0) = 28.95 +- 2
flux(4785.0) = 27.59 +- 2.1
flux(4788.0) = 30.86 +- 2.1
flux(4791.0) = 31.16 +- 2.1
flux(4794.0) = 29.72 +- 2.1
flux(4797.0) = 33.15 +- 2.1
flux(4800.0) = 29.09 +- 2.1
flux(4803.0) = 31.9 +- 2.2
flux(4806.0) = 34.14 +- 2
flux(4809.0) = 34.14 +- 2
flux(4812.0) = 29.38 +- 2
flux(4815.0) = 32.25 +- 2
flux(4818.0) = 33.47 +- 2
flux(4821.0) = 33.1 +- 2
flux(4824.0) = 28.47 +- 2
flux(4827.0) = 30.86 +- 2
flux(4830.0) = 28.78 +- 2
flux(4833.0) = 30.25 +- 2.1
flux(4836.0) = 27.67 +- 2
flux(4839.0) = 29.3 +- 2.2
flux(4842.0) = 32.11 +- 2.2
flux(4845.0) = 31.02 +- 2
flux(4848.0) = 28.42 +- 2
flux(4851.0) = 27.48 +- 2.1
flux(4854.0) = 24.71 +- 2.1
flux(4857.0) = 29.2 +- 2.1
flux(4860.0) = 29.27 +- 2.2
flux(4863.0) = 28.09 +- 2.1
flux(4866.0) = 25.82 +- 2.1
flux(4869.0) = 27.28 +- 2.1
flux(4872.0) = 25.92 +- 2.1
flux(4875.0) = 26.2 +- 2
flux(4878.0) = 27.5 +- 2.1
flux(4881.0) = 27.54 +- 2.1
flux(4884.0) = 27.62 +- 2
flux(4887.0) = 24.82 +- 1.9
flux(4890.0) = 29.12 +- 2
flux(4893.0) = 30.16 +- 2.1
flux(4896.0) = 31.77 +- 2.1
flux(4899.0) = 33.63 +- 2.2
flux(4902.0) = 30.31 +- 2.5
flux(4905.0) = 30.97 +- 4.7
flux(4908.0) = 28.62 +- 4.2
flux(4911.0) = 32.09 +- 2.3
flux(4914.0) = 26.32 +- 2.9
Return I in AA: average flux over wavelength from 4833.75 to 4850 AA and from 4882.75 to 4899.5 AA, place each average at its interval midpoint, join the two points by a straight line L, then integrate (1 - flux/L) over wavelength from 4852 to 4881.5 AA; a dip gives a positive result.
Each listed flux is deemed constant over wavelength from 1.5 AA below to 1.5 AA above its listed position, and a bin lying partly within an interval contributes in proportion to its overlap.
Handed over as 2.3 AA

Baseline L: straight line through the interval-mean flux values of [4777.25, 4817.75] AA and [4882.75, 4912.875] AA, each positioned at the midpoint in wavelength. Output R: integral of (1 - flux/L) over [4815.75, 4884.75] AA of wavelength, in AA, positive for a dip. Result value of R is 3.8 AA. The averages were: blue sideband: 31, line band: 28.7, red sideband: 29.9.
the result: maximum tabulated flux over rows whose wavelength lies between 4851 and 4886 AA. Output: 29.27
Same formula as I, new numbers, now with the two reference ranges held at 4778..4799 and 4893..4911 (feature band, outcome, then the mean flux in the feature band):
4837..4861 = 1.4 AA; 28.9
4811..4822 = -0.6 AA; 32.1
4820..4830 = 0.0 AA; 30.4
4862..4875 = 1.8 AA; 26.7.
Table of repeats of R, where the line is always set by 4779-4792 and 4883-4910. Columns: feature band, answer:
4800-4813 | -1.1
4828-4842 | 0.1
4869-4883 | 1.3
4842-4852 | 0.1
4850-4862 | 0.8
